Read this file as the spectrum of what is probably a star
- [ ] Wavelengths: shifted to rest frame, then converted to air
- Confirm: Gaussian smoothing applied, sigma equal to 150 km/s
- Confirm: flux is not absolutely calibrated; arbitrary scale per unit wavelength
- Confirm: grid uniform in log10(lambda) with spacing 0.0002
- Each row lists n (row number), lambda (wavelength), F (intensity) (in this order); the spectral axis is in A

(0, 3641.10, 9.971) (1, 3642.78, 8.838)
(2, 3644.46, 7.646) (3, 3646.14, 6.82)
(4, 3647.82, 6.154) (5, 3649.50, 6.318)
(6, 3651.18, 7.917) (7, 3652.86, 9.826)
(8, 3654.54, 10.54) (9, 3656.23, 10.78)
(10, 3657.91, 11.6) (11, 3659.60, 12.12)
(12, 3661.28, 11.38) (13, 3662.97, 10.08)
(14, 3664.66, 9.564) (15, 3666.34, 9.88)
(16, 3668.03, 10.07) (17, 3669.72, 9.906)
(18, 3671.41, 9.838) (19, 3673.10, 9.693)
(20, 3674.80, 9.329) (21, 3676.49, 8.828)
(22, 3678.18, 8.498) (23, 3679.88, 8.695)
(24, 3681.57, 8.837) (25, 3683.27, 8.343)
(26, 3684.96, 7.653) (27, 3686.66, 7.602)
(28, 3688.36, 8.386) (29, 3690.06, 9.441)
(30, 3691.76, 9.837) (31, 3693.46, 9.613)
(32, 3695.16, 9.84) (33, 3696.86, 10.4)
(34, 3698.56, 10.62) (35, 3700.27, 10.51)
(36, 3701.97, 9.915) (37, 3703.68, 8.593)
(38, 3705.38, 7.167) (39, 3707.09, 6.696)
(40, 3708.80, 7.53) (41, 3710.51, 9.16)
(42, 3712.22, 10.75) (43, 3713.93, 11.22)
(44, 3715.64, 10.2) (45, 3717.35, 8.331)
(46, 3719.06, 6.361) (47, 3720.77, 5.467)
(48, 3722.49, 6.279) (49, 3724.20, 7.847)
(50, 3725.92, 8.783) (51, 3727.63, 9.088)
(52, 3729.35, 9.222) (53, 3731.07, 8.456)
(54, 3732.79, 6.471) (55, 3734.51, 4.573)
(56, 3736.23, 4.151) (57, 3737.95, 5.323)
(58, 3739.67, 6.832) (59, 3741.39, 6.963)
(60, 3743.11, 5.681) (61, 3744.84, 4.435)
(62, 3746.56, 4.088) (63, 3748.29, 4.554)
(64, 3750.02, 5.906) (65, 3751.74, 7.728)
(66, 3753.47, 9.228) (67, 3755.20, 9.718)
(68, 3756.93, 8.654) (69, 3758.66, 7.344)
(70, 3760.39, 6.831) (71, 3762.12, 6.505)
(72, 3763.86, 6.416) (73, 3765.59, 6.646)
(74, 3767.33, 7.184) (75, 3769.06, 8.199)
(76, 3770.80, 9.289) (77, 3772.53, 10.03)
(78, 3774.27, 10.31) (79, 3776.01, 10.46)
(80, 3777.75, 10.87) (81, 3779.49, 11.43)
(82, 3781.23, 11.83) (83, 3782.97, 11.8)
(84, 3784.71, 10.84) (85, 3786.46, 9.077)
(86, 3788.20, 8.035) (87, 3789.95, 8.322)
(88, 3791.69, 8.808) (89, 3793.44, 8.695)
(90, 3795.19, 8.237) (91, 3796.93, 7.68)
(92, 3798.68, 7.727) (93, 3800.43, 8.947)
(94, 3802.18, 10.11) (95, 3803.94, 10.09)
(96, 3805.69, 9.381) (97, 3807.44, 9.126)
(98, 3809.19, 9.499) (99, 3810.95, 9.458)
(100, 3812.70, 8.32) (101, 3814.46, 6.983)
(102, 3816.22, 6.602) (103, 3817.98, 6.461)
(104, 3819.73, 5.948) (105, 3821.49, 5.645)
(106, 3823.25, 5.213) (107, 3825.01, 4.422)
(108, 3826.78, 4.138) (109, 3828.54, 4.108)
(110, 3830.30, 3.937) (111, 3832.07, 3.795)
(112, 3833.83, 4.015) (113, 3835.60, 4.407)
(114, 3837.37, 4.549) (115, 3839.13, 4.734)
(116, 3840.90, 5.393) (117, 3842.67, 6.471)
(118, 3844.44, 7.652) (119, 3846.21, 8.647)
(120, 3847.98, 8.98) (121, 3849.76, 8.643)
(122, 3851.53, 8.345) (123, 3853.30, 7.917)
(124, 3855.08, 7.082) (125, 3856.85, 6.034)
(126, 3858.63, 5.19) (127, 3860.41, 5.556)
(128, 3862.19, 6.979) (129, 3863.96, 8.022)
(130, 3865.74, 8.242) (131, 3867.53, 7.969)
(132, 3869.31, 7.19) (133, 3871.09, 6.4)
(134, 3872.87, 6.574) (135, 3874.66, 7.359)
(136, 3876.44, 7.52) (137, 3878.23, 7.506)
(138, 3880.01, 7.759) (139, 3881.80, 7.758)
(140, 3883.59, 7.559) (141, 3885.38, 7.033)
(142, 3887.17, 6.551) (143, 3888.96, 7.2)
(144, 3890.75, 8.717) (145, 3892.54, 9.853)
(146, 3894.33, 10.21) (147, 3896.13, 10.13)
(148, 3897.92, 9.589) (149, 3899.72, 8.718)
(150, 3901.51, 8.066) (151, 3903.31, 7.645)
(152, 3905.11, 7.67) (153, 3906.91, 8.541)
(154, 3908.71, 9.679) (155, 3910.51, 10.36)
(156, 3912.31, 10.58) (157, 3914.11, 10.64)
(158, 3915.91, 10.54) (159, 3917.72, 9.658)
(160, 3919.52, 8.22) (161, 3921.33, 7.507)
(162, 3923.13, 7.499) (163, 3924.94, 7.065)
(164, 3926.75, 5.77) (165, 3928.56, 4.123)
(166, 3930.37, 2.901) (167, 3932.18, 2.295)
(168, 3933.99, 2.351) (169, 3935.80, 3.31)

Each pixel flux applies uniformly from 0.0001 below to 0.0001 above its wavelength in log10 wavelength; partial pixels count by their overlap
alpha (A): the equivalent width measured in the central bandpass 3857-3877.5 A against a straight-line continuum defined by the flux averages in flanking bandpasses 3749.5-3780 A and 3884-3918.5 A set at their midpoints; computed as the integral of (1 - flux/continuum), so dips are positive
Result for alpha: 4.4 A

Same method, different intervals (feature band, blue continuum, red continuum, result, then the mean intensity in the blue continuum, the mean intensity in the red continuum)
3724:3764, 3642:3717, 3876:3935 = 8.9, 9.24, 7.78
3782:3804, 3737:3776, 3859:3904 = -5.0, 7.24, 7.82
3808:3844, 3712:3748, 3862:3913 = 9.2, 7.06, 8.2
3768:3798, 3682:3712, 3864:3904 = -3.9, 8.94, 7.98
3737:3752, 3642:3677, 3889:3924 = 5.9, 9.39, 9.1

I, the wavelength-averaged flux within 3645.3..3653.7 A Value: 7.41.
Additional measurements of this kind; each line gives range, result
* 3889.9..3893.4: 9.29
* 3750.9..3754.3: 8.47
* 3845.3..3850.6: 8.74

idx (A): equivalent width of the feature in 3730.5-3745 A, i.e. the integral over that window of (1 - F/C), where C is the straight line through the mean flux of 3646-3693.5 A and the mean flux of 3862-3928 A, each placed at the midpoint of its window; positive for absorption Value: 4.9 A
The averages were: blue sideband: 9.25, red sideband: 8.22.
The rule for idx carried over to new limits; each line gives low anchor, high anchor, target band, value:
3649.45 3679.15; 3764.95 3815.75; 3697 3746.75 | 9.8 A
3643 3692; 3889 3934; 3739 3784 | 3.3 A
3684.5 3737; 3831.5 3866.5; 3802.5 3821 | -2.9 A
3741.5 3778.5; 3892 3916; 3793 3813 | -2.0 A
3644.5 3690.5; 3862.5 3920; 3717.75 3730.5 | 1.9 A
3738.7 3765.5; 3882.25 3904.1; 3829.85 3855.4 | 4.9 A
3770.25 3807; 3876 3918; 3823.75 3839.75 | 8.7 A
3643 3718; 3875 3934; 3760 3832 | 3.8 A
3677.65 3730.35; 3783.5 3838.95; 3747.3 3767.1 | 1.9 A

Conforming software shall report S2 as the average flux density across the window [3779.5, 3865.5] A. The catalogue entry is 7.37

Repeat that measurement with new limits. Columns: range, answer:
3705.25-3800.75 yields 8.01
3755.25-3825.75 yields 8.46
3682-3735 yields 8.55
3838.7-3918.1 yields 7.99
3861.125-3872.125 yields 7.43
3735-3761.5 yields 6.47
